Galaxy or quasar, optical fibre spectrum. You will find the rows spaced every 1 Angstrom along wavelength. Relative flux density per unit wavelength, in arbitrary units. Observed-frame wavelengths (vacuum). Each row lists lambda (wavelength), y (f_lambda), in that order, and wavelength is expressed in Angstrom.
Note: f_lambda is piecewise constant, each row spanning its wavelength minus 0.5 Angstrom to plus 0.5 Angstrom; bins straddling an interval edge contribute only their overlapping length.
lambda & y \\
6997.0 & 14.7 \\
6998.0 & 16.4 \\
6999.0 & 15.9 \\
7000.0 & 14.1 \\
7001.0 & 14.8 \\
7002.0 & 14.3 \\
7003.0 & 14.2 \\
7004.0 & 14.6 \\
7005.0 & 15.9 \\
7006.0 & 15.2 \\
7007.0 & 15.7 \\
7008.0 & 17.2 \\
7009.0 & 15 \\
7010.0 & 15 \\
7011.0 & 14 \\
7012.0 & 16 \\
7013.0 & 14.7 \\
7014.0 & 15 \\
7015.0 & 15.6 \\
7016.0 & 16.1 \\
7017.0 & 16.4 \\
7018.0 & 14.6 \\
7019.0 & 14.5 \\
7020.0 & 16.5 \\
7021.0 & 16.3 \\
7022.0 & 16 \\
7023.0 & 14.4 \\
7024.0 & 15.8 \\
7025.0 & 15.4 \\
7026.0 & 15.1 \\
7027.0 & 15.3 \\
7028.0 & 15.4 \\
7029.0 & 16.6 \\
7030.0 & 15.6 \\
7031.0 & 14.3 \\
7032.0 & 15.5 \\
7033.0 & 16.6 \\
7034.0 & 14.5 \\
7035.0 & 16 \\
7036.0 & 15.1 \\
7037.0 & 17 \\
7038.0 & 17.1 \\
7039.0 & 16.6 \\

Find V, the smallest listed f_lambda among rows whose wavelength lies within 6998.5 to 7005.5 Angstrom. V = 14.1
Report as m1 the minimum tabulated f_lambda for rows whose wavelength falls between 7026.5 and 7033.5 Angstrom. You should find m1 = 14.3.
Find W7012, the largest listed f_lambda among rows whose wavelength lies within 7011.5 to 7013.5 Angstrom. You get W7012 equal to 16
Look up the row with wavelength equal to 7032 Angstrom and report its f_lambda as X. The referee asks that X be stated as 15.5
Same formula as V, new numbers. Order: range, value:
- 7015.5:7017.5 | 16.1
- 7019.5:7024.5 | 14.4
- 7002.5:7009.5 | 14.2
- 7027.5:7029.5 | 15.4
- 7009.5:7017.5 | 14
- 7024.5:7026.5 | 15.1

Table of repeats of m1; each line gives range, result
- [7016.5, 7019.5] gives 14.5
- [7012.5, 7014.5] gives 14.7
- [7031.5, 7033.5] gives 15.5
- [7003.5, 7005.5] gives 14.6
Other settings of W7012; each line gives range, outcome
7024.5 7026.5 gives 15.4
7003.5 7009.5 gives 17.2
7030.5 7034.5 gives 16.6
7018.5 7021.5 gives 16.5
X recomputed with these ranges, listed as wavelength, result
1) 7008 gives 17.2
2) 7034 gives 14.5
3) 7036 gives 15.1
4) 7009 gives 15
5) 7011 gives 14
